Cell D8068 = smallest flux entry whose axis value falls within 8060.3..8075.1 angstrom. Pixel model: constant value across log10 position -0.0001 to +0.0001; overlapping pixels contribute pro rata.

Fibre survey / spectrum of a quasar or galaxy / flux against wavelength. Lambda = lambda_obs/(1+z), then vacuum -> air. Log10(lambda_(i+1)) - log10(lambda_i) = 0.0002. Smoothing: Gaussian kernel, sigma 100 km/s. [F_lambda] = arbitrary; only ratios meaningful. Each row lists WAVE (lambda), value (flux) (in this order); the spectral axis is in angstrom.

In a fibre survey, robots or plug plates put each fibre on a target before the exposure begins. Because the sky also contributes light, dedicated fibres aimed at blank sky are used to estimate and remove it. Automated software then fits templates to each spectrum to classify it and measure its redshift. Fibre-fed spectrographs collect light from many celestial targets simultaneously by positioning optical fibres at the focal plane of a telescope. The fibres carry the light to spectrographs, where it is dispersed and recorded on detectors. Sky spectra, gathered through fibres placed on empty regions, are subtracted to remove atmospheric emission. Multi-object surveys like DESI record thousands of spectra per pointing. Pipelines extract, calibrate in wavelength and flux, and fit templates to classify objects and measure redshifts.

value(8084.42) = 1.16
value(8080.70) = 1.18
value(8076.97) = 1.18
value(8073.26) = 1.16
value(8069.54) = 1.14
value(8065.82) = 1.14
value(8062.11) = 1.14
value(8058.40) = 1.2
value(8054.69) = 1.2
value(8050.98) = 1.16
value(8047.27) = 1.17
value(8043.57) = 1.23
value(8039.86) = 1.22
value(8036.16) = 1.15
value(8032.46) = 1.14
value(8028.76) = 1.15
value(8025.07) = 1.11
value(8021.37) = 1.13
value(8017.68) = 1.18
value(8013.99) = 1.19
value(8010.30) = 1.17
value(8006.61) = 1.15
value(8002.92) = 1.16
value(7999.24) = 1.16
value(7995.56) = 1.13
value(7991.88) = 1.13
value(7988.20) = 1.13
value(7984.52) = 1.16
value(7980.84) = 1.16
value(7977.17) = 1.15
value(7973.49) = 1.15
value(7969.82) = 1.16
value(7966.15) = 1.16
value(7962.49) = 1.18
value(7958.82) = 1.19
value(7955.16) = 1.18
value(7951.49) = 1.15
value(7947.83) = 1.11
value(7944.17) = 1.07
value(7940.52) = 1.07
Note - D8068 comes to 1.14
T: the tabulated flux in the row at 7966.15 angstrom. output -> 1.16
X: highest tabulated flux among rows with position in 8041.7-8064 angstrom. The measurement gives 1.23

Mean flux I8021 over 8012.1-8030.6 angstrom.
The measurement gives 1.15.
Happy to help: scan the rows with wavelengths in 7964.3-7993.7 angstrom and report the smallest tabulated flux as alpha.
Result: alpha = 1.13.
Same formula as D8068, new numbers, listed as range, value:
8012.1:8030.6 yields 1.11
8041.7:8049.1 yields 1.17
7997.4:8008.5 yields 1.15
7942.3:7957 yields 1.07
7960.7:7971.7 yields 1.16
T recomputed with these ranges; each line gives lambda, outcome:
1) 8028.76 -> 1.15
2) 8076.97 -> 1.18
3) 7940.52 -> 1.07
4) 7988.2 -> 1.13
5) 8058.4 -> 1.2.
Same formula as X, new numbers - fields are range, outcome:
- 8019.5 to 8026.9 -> 1.13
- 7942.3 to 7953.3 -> 1.15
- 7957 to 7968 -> 1.19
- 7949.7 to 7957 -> 1.18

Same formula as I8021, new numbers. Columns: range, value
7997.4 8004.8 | 1.16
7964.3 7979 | 1.16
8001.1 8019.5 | 1.17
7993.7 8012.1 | 1.15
